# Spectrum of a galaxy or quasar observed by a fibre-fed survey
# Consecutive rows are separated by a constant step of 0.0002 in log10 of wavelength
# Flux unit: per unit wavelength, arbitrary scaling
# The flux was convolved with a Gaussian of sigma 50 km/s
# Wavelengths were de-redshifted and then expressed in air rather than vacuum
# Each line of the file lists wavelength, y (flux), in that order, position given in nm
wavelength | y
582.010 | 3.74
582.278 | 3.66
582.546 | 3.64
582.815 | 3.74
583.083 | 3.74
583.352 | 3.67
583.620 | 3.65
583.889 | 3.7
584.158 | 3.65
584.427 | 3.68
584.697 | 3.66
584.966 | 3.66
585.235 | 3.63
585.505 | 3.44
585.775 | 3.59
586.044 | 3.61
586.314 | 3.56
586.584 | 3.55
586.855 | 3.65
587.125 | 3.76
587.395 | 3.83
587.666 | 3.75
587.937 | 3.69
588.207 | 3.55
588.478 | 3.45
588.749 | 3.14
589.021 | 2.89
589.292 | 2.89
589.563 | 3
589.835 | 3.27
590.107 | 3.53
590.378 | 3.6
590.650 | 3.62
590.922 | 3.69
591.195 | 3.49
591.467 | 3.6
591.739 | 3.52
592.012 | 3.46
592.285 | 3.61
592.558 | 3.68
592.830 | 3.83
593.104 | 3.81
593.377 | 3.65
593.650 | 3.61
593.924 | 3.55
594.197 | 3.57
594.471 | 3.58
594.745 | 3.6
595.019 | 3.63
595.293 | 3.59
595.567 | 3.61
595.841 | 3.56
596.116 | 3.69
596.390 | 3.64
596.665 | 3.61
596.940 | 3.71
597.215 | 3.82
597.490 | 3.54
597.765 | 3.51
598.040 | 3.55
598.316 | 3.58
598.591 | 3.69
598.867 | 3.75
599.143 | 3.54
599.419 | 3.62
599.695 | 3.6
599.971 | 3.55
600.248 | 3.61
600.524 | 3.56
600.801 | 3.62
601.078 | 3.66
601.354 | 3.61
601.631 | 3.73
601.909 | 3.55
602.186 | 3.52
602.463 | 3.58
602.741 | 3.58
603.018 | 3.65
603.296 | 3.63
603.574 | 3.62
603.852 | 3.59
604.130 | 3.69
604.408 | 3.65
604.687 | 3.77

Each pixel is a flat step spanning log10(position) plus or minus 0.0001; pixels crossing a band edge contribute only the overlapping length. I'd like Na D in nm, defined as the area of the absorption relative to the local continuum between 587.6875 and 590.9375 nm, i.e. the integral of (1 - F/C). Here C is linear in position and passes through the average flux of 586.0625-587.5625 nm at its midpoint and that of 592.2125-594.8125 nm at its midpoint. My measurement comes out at 0.27 nm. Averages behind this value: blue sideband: 3.67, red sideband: 3.65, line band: 3.36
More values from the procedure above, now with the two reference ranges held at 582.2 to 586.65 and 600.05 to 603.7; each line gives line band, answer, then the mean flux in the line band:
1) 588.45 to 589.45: 0.159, 3.05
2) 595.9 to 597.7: -0.020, 3.66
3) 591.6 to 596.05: 0.005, 3.62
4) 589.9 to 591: 0.013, 3.59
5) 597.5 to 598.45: 0.018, 3.55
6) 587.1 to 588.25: -0.029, 3.73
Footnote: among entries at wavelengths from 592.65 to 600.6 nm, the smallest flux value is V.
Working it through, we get 3.51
